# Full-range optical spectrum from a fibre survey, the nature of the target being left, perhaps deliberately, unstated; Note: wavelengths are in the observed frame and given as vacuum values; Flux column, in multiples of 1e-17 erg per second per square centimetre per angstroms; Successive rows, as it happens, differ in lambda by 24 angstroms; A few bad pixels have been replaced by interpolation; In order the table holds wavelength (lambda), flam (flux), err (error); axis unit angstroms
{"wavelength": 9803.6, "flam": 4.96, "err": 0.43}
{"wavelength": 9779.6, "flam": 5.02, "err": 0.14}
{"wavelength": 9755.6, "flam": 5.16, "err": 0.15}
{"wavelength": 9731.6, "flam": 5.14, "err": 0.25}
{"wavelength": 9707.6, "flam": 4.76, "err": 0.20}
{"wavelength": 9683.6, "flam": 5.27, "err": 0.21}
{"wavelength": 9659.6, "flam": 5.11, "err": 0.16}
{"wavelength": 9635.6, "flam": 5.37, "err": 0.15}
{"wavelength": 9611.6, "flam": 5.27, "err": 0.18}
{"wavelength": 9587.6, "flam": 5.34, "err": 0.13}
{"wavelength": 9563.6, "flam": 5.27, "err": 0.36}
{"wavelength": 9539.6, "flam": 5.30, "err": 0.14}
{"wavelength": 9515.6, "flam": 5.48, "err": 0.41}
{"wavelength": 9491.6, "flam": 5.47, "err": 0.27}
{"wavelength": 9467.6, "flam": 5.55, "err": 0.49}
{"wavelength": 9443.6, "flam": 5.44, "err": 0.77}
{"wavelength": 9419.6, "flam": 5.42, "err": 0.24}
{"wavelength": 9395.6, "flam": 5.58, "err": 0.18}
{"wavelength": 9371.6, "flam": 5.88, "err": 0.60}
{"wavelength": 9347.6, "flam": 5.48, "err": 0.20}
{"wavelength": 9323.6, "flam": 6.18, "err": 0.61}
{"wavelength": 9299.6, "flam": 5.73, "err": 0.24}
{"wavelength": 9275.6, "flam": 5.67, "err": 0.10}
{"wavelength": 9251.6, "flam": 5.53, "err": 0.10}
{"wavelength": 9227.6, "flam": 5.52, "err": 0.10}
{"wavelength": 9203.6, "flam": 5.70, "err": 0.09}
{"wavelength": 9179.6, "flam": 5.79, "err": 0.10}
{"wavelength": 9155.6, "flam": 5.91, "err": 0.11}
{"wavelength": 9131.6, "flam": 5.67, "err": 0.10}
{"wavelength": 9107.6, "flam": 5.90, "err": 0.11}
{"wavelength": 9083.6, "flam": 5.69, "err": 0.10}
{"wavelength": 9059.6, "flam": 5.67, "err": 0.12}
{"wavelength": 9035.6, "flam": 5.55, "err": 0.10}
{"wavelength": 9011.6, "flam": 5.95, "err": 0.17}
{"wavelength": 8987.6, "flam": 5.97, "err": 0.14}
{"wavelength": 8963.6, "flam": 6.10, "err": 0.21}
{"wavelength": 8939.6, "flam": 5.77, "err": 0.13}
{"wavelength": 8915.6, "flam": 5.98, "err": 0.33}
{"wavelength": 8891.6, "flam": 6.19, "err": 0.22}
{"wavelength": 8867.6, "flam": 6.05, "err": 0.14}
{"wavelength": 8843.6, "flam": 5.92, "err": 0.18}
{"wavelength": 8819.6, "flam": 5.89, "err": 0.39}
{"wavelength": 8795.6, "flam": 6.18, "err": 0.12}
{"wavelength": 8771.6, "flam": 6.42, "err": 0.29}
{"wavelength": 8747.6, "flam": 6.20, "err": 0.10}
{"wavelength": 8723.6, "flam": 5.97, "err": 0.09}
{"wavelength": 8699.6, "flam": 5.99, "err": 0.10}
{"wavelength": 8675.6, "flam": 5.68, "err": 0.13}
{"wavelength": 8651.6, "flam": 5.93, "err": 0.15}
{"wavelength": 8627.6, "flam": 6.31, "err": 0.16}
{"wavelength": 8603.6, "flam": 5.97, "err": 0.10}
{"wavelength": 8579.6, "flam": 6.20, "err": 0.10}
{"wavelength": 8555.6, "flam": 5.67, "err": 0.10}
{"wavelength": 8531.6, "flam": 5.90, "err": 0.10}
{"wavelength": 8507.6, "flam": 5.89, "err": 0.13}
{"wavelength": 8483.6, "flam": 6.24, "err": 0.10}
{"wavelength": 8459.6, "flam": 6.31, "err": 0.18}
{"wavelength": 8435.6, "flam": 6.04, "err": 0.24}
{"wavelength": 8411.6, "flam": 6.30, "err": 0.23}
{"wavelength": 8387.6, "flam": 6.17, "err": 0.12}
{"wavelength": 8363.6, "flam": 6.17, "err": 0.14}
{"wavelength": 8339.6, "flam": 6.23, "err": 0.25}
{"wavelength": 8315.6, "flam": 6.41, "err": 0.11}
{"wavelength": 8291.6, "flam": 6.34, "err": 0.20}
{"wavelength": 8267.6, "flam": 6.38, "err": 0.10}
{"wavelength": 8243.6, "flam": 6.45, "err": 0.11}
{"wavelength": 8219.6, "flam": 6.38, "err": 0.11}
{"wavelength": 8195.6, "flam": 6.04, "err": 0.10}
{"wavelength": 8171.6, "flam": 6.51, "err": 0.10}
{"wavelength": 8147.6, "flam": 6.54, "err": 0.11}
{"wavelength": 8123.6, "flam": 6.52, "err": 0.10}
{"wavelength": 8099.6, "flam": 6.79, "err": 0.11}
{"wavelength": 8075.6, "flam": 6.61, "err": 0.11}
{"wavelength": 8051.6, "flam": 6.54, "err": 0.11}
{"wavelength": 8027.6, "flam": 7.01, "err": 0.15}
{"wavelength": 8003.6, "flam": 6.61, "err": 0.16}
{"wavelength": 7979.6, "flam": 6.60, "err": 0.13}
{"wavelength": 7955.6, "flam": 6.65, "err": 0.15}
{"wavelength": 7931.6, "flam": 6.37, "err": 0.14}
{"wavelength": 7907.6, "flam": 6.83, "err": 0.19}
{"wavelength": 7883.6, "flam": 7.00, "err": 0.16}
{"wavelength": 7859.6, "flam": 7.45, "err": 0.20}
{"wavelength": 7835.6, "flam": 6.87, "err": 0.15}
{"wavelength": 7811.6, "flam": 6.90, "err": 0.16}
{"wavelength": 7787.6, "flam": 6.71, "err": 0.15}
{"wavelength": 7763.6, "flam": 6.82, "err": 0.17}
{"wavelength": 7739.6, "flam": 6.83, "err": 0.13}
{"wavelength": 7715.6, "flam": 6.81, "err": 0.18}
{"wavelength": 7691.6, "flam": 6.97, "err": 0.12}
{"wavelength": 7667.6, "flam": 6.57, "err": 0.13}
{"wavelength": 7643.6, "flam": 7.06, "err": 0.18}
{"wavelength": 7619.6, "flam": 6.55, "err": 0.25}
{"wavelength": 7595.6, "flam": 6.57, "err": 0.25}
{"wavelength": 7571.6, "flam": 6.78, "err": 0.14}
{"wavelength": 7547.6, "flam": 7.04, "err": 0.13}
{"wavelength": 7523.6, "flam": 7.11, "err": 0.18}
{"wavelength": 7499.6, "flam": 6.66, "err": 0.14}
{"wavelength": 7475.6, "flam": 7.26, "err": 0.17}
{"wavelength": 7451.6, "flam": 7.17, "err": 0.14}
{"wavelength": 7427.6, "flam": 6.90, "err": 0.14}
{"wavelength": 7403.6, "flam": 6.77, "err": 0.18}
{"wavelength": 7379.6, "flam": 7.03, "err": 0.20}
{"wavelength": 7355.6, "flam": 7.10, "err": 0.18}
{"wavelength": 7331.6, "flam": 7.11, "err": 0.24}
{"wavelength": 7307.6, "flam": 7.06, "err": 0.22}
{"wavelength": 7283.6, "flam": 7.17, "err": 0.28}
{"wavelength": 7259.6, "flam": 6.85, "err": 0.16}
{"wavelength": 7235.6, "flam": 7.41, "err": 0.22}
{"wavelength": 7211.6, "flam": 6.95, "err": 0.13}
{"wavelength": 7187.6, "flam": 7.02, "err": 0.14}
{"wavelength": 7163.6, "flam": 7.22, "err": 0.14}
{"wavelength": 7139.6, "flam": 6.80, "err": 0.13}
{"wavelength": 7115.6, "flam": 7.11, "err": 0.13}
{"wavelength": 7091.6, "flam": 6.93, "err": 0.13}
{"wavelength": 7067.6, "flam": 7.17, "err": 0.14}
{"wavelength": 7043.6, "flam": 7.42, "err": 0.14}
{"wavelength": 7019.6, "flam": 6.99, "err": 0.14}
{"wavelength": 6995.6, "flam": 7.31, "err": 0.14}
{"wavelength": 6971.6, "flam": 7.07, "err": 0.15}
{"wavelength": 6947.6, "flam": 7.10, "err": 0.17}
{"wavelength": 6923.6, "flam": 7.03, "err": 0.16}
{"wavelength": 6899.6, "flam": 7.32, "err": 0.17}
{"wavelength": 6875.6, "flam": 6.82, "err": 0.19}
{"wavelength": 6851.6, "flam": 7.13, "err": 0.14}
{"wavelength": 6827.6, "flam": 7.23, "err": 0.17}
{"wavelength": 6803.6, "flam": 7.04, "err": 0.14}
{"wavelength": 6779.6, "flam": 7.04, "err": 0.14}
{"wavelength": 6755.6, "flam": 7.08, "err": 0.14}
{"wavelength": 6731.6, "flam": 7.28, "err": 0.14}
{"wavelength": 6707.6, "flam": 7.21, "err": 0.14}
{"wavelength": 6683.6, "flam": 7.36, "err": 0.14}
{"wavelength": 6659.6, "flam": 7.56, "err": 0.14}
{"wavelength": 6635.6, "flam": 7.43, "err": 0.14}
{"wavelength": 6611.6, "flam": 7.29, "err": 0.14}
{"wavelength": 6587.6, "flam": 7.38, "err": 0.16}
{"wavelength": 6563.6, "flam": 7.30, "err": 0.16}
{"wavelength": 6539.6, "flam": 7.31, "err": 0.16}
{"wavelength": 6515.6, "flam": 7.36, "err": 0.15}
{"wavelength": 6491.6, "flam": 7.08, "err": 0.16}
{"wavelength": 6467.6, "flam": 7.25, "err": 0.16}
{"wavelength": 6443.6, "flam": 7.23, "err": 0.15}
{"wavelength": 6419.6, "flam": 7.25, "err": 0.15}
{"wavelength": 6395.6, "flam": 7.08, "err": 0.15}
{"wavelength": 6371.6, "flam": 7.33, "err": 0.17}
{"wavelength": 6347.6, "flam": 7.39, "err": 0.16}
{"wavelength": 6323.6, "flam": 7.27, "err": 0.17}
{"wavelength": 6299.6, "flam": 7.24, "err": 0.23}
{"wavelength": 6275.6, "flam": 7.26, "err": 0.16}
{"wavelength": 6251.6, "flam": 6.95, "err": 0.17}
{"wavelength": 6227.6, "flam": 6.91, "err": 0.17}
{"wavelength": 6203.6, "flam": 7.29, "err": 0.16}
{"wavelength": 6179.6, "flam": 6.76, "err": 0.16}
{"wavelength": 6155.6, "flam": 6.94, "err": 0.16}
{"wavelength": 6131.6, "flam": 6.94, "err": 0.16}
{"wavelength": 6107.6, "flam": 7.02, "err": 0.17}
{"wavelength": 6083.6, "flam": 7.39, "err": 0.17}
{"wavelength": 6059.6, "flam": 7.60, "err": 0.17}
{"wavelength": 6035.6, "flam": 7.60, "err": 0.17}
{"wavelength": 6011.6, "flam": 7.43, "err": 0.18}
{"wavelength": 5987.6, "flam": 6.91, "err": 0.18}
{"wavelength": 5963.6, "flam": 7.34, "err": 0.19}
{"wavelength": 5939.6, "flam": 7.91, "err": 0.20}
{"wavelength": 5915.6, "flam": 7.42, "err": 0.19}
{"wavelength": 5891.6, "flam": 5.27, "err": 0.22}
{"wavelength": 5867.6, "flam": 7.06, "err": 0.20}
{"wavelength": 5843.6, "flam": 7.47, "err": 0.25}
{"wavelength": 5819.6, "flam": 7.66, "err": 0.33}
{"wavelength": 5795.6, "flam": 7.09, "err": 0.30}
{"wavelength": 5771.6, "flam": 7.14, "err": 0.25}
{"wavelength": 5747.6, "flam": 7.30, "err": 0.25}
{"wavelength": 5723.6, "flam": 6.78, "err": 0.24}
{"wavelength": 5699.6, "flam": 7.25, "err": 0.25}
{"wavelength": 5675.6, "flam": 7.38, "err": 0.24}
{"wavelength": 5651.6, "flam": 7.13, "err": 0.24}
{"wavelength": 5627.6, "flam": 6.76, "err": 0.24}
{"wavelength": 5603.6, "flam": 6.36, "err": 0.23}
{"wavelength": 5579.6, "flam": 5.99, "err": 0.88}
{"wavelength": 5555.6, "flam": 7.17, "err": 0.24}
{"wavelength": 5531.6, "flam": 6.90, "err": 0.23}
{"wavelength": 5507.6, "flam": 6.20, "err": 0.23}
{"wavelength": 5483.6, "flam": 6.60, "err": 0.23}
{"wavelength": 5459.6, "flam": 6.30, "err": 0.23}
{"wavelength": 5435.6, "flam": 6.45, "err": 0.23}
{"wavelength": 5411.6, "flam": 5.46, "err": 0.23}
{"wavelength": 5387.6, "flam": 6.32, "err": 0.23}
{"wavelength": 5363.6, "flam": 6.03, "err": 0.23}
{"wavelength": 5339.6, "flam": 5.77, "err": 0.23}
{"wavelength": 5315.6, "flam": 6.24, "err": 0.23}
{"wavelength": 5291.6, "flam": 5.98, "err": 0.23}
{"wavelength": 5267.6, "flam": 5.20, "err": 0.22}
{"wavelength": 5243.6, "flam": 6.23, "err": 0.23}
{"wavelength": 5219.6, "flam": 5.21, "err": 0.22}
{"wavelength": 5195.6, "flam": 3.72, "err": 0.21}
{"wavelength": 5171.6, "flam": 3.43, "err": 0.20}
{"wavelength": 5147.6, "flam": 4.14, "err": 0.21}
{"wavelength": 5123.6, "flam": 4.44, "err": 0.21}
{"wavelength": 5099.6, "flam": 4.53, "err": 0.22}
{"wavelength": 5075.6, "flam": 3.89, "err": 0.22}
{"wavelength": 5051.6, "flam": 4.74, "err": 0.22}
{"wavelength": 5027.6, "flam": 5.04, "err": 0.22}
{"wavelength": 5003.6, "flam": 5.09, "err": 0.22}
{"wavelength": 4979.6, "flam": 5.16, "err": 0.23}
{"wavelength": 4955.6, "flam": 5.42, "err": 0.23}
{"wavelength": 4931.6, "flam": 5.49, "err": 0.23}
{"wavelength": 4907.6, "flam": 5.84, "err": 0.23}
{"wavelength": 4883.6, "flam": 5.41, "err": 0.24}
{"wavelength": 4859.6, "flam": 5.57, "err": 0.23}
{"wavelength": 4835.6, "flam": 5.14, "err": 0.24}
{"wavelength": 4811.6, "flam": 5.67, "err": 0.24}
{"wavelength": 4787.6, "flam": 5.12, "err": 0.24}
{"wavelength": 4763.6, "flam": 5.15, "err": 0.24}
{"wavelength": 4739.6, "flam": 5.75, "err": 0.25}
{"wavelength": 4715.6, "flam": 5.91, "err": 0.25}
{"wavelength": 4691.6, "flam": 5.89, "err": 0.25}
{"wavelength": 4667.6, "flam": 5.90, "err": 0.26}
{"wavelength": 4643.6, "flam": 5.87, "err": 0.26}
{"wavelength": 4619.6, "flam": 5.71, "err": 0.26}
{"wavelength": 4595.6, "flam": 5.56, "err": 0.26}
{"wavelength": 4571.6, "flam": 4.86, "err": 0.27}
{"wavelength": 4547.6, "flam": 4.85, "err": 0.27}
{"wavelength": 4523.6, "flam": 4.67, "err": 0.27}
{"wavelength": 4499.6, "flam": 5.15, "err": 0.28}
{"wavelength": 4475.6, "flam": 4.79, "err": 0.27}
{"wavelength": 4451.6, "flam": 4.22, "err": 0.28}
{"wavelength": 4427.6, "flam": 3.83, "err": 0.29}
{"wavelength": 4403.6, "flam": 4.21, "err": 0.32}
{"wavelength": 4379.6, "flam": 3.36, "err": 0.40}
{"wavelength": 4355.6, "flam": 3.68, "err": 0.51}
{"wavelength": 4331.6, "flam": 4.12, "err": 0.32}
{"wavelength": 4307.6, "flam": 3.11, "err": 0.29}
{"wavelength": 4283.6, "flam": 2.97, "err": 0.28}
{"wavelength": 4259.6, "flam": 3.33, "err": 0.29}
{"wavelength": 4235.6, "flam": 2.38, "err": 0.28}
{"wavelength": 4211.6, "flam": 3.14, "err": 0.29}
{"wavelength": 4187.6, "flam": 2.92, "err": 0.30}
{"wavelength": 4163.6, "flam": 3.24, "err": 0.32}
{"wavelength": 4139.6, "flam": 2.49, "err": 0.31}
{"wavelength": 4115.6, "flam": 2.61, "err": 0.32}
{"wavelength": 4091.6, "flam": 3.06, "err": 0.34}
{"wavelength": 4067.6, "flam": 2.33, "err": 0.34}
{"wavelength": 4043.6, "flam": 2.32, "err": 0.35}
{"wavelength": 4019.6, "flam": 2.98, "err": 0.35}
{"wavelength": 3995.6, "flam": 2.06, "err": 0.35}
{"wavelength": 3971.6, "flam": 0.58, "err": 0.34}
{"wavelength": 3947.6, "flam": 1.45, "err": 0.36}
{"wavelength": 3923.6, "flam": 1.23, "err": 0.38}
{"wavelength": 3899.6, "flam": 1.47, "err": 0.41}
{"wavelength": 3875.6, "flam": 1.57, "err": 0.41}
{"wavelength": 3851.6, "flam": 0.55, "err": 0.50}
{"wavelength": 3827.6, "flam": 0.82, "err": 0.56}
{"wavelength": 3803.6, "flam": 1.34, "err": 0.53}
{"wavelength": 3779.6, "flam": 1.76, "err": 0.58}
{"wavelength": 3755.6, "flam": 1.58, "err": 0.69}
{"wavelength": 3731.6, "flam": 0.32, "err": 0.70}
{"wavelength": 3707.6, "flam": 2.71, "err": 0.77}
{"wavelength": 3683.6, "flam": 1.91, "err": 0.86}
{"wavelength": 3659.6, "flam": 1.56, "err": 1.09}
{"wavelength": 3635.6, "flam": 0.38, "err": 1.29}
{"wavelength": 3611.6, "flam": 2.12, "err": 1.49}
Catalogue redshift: 0.00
